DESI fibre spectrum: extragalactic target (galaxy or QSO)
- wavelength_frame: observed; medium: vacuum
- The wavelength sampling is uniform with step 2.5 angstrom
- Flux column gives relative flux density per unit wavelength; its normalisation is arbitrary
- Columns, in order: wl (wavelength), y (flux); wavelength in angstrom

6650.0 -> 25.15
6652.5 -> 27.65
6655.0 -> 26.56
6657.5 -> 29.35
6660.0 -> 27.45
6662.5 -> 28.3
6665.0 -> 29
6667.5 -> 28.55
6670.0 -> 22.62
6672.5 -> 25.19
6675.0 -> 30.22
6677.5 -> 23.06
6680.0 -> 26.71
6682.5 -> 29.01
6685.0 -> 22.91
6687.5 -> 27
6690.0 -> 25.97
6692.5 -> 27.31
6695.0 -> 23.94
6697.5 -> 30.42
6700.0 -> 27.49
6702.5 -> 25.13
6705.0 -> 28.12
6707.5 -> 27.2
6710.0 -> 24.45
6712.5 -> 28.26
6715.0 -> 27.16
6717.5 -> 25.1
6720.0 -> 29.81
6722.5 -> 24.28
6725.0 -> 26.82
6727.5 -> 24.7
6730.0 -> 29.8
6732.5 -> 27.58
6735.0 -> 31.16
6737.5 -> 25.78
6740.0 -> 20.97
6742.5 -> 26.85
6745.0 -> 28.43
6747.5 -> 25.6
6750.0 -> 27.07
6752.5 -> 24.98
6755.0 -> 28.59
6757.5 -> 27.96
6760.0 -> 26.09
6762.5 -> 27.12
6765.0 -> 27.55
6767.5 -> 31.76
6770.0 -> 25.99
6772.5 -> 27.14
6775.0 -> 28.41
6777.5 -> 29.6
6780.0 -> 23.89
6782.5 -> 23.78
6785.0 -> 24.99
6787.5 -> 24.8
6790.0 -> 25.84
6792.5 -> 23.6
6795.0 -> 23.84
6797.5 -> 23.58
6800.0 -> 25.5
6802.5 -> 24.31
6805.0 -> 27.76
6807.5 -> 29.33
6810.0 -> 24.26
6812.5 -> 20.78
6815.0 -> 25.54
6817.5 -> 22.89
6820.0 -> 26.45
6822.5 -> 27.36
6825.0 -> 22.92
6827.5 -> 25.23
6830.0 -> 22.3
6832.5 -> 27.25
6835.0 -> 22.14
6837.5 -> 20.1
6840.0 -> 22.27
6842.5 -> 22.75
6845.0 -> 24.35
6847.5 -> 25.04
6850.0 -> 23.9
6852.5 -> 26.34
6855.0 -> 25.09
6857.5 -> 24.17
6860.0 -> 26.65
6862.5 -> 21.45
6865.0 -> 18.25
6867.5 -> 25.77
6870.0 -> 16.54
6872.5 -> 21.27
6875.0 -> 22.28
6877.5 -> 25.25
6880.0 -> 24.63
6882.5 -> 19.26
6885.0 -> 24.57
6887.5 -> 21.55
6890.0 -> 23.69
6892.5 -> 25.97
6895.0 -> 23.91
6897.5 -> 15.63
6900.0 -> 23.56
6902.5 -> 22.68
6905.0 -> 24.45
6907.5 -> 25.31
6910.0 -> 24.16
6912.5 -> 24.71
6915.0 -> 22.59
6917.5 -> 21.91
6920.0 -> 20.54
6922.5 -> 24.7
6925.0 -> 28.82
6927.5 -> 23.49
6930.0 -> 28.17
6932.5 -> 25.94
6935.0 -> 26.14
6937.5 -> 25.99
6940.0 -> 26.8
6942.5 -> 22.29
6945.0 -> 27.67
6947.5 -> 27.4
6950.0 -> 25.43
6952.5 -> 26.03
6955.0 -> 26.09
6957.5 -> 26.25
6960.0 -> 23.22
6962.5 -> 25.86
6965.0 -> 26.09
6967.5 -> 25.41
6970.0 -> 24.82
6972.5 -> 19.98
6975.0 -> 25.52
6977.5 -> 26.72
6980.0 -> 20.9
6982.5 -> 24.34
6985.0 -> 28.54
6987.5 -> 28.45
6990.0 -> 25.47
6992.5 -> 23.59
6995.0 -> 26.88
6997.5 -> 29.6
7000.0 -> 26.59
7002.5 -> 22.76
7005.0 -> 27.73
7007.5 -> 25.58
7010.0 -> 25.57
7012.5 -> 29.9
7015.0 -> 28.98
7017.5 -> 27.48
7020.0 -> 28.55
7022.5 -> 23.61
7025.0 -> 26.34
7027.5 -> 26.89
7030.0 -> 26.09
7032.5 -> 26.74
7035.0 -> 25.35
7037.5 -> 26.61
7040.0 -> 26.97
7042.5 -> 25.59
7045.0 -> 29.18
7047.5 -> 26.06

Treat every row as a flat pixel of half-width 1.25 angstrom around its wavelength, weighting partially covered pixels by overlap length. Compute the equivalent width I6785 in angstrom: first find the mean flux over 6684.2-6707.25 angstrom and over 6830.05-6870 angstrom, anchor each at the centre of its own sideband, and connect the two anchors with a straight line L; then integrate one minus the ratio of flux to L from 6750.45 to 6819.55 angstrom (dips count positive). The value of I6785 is -3.3 angstrom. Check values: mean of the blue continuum 26.6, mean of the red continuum 23.4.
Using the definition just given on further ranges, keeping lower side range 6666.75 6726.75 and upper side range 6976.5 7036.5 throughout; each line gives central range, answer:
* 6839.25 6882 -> 5.16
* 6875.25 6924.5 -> 6.02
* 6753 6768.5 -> -0.88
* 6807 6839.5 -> 2.77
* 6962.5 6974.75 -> 0.93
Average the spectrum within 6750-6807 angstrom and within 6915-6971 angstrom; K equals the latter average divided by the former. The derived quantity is 1.0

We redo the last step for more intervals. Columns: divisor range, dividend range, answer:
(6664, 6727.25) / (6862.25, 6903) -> 0.83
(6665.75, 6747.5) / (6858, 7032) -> 0.93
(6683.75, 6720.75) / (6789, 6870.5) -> 0.90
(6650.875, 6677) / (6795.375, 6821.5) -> 0.92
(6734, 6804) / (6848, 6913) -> 0.88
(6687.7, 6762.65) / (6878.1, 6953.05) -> 0.91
